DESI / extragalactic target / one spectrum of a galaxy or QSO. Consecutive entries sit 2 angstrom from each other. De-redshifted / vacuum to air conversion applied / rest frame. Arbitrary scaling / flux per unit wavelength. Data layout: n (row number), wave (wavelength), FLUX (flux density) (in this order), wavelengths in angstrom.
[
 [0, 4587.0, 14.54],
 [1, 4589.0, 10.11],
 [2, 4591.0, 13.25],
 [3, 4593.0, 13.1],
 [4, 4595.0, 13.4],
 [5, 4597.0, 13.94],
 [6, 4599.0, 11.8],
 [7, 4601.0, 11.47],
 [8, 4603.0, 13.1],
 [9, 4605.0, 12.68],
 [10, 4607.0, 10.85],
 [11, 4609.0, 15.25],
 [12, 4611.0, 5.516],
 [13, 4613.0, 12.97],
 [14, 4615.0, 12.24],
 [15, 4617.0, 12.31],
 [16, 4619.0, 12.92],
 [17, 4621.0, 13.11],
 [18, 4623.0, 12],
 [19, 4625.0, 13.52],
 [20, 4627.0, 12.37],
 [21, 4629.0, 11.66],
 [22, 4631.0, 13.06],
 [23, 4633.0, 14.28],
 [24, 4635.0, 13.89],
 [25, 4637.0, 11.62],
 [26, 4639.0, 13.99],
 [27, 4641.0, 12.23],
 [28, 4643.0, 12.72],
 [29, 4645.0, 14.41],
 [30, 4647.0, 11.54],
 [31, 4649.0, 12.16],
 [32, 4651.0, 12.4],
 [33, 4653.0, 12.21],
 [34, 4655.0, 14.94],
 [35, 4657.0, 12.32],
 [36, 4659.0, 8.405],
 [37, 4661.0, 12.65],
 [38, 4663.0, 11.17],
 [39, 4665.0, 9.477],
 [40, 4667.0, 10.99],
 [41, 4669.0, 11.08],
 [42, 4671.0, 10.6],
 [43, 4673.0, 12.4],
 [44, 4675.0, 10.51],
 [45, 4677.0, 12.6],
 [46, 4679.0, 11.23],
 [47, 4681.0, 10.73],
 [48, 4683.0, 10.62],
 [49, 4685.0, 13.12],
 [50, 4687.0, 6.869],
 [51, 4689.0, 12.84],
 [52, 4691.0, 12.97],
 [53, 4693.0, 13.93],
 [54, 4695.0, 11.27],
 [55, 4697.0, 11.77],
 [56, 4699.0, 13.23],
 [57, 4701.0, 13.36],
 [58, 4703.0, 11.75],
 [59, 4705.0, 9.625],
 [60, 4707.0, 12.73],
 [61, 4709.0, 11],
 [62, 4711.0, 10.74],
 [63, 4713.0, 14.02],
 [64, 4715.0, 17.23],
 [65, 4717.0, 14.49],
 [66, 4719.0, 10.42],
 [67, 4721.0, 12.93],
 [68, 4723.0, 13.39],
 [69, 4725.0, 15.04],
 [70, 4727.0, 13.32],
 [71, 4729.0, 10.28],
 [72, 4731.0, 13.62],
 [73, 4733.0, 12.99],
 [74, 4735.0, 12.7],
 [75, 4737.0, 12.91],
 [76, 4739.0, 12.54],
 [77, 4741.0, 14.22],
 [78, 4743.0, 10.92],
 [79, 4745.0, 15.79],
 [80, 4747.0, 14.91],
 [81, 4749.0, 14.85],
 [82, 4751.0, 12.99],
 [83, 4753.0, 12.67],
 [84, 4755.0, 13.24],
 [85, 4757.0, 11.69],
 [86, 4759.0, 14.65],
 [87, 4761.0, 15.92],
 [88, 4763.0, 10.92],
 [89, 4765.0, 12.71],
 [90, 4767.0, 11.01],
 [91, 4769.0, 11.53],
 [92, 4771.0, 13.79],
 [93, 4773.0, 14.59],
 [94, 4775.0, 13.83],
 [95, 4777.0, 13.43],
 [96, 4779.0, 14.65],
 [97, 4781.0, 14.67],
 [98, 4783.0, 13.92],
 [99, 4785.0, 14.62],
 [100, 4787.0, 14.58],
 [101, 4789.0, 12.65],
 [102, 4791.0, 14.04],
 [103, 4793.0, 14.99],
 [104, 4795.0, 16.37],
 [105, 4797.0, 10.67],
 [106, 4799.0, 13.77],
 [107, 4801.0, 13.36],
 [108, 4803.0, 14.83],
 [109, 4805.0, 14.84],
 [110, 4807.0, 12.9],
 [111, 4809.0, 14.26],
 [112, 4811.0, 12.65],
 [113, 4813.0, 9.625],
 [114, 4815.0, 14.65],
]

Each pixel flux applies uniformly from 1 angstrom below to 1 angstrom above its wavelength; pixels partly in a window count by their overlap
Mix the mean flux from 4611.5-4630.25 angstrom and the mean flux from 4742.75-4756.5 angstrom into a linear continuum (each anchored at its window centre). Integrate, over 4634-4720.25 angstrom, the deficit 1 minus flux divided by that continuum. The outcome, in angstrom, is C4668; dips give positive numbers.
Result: 6.0 angstrom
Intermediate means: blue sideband 12.4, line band 12.1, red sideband 13.7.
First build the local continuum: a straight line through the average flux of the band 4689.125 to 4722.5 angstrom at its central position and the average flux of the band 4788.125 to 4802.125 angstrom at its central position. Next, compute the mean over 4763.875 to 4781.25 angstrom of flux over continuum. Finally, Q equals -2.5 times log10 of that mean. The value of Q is 0.01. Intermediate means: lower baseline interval 12.6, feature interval 13.3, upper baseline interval 13.7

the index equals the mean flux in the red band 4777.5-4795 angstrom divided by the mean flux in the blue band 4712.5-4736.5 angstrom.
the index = 1.08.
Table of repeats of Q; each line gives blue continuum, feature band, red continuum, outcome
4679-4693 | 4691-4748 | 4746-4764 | -0.04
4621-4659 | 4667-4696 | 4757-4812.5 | 0.14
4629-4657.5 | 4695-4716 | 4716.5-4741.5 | 0.04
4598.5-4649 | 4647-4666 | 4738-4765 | 0.09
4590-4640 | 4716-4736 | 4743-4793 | 0.03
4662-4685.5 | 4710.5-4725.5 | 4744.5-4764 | -0.08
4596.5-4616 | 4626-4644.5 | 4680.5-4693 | -0.10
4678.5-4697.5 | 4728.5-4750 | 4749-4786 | -0.05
